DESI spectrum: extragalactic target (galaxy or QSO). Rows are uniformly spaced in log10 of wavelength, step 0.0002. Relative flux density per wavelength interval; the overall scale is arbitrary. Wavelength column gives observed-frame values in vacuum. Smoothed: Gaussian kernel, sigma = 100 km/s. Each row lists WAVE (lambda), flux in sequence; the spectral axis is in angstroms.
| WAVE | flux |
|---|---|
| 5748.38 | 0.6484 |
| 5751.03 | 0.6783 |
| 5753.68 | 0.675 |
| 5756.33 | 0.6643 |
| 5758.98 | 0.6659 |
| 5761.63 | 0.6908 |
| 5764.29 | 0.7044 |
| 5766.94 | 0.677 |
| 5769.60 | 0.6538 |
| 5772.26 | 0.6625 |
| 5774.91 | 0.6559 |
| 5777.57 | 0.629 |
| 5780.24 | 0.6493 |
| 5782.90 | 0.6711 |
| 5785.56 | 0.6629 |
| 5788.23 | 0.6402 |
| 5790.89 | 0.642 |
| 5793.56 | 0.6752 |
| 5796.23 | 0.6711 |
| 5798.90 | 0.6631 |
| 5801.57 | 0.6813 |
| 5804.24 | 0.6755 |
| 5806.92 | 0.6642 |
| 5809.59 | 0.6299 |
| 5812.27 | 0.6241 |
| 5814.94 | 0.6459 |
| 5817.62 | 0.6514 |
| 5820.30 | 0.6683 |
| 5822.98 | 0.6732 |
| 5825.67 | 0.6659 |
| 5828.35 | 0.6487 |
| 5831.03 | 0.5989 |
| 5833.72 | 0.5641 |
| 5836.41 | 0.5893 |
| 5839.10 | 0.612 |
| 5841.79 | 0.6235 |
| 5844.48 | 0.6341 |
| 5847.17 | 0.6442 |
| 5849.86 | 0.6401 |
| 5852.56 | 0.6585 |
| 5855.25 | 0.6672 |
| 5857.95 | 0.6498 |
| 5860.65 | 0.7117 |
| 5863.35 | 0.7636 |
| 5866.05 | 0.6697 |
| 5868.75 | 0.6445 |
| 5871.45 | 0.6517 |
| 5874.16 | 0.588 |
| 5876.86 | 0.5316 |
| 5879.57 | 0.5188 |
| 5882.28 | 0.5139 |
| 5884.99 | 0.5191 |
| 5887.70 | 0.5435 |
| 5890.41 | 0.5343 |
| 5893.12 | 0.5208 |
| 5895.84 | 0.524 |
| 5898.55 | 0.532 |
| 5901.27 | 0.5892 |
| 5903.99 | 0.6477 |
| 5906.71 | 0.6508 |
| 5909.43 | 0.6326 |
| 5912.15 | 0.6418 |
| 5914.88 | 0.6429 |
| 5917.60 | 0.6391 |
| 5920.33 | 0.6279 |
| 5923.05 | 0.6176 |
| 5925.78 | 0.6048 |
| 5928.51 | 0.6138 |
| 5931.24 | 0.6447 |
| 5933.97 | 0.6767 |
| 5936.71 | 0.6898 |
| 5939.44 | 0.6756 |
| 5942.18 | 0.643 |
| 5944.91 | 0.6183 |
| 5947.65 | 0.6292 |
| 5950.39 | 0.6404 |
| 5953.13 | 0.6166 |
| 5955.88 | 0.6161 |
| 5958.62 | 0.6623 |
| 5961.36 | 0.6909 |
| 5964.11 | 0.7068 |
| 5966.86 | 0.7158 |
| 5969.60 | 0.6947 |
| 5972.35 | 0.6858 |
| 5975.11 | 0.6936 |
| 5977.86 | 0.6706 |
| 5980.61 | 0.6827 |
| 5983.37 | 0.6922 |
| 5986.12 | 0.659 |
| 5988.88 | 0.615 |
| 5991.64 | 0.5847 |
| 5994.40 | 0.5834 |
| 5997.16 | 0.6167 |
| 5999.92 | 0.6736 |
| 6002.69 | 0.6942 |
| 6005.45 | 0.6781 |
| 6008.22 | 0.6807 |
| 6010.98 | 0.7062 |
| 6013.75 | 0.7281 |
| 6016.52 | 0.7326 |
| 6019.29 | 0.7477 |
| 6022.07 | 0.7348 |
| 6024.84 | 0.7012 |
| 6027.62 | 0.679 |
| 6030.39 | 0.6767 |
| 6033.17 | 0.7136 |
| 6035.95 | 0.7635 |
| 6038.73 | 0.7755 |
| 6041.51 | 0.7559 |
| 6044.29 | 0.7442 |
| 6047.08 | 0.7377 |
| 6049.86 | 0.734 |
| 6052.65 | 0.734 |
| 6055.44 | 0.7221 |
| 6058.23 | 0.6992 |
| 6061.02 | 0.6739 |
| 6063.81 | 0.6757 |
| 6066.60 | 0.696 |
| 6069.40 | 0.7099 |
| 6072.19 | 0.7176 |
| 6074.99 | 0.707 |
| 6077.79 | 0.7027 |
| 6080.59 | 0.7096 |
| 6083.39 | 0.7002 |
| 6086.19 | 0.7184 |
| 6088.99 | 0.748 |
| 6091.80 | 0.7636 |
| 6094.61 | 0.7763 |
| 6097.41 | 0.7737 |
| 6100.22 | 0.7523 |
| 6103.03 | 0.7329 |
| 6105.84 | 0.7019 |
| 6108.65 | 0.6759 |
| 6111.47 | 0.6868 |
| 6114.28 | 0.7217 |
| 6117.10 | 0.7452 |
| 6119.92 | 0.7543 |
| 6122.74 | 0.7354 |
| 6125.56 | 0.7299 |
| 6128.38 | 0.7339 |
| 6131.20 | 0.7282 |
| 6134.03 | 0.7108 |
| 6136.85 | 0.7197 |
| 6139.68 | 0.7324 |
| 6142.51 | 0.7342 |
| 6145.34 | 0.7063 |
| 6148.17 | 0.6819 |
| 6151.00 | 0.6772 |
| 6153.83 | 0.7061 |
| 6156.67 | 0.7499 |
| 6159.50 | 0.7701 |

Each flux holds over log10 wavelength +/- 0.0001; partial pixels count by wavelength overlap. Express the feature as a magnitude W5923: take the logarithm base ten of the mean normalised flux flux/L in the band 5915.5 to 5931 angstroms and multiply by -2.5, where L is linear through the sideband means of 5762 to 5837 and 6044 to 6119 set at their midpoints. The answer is 0.10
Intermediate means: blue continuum 0.652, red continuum 0.721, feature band 0.624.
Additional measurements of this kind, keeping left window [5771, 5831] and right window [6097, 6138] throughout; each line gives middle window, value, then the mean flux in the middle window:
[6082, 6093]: -0.02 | 0.732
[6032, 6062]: -0.03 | 0.733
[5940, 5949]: 0.09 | 0.634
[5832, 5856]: 0.07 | 0.624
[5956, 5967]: 0.01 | 0.683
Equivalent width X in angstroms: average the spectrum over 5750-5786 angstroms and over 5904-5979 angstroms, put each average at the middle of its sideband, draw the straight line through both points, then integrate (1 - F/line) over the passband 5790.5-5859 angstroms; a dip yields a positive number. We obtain 1.9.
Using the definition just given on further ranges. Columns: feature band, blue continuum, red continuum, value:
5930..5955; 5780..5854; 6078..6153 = 1.1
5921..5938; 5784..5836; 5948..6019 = 0.6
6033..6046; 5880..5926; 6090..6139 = -1.4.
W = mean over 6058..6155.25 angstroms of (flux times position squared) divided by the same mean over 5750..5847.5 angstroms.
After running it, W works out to 1.2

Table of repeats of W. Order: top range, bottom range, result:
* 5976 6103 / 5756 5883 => 1.18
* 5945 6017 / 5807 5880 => 1.09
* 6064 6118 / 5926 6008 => 1.14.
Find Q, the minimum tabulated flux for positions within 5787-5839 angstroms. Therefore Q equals 0.5641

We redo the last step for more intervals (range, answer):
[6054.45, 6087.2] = 0.6739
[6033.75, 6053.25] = 0.734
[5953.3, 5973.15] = 0.6161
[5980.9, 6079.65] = 0.5834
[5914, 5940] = 0.6048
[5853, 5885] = 0.5139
